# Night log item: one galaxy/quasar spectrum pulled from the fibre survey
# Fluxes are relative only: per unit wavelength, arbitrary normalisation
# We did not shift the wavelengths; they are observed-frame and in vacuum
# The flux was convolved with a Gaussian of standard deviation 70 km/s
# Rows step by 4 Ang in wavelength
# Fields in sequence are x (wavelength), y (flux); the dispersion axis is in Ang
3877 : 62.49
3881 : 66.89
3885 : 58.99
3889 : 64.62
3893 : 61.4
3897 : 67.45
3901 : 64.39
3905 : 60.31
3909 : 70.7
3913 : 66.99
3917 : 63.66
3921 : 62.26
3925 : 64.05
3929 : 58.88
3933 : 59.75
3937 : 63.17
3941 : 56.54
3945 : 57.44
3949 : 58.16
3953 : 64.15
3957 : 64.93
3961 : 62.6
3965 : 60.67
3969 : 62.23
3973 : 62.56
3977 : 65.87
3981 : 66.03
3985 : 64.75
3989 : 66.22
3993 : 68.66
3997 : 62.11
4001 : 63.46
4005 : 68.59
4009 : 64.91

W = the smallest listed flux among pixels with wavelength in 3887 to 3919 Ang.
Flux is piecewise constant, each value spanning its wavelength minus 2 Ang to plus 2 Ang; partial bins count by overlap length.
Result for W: 60.31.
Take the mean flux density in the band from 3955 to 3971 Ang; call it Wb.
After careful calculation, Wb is 62.6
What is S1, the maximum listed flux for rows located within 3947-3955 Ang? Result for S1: 64.15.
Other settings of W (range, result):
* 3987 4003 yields 62.11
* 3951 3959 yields 64.15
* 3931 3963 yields 56.54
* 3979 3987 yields 64.75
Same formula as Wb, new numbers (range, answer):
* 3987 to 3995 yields 67.4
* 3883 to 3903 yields 63.4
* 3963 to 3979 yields 62.8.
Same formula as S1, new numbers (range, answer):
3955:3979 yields 65.87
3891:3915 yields 70.7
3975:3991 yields 66.22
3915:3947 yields 64.05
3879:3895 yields 66.89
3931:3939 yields 63.17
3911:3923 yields 66.99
